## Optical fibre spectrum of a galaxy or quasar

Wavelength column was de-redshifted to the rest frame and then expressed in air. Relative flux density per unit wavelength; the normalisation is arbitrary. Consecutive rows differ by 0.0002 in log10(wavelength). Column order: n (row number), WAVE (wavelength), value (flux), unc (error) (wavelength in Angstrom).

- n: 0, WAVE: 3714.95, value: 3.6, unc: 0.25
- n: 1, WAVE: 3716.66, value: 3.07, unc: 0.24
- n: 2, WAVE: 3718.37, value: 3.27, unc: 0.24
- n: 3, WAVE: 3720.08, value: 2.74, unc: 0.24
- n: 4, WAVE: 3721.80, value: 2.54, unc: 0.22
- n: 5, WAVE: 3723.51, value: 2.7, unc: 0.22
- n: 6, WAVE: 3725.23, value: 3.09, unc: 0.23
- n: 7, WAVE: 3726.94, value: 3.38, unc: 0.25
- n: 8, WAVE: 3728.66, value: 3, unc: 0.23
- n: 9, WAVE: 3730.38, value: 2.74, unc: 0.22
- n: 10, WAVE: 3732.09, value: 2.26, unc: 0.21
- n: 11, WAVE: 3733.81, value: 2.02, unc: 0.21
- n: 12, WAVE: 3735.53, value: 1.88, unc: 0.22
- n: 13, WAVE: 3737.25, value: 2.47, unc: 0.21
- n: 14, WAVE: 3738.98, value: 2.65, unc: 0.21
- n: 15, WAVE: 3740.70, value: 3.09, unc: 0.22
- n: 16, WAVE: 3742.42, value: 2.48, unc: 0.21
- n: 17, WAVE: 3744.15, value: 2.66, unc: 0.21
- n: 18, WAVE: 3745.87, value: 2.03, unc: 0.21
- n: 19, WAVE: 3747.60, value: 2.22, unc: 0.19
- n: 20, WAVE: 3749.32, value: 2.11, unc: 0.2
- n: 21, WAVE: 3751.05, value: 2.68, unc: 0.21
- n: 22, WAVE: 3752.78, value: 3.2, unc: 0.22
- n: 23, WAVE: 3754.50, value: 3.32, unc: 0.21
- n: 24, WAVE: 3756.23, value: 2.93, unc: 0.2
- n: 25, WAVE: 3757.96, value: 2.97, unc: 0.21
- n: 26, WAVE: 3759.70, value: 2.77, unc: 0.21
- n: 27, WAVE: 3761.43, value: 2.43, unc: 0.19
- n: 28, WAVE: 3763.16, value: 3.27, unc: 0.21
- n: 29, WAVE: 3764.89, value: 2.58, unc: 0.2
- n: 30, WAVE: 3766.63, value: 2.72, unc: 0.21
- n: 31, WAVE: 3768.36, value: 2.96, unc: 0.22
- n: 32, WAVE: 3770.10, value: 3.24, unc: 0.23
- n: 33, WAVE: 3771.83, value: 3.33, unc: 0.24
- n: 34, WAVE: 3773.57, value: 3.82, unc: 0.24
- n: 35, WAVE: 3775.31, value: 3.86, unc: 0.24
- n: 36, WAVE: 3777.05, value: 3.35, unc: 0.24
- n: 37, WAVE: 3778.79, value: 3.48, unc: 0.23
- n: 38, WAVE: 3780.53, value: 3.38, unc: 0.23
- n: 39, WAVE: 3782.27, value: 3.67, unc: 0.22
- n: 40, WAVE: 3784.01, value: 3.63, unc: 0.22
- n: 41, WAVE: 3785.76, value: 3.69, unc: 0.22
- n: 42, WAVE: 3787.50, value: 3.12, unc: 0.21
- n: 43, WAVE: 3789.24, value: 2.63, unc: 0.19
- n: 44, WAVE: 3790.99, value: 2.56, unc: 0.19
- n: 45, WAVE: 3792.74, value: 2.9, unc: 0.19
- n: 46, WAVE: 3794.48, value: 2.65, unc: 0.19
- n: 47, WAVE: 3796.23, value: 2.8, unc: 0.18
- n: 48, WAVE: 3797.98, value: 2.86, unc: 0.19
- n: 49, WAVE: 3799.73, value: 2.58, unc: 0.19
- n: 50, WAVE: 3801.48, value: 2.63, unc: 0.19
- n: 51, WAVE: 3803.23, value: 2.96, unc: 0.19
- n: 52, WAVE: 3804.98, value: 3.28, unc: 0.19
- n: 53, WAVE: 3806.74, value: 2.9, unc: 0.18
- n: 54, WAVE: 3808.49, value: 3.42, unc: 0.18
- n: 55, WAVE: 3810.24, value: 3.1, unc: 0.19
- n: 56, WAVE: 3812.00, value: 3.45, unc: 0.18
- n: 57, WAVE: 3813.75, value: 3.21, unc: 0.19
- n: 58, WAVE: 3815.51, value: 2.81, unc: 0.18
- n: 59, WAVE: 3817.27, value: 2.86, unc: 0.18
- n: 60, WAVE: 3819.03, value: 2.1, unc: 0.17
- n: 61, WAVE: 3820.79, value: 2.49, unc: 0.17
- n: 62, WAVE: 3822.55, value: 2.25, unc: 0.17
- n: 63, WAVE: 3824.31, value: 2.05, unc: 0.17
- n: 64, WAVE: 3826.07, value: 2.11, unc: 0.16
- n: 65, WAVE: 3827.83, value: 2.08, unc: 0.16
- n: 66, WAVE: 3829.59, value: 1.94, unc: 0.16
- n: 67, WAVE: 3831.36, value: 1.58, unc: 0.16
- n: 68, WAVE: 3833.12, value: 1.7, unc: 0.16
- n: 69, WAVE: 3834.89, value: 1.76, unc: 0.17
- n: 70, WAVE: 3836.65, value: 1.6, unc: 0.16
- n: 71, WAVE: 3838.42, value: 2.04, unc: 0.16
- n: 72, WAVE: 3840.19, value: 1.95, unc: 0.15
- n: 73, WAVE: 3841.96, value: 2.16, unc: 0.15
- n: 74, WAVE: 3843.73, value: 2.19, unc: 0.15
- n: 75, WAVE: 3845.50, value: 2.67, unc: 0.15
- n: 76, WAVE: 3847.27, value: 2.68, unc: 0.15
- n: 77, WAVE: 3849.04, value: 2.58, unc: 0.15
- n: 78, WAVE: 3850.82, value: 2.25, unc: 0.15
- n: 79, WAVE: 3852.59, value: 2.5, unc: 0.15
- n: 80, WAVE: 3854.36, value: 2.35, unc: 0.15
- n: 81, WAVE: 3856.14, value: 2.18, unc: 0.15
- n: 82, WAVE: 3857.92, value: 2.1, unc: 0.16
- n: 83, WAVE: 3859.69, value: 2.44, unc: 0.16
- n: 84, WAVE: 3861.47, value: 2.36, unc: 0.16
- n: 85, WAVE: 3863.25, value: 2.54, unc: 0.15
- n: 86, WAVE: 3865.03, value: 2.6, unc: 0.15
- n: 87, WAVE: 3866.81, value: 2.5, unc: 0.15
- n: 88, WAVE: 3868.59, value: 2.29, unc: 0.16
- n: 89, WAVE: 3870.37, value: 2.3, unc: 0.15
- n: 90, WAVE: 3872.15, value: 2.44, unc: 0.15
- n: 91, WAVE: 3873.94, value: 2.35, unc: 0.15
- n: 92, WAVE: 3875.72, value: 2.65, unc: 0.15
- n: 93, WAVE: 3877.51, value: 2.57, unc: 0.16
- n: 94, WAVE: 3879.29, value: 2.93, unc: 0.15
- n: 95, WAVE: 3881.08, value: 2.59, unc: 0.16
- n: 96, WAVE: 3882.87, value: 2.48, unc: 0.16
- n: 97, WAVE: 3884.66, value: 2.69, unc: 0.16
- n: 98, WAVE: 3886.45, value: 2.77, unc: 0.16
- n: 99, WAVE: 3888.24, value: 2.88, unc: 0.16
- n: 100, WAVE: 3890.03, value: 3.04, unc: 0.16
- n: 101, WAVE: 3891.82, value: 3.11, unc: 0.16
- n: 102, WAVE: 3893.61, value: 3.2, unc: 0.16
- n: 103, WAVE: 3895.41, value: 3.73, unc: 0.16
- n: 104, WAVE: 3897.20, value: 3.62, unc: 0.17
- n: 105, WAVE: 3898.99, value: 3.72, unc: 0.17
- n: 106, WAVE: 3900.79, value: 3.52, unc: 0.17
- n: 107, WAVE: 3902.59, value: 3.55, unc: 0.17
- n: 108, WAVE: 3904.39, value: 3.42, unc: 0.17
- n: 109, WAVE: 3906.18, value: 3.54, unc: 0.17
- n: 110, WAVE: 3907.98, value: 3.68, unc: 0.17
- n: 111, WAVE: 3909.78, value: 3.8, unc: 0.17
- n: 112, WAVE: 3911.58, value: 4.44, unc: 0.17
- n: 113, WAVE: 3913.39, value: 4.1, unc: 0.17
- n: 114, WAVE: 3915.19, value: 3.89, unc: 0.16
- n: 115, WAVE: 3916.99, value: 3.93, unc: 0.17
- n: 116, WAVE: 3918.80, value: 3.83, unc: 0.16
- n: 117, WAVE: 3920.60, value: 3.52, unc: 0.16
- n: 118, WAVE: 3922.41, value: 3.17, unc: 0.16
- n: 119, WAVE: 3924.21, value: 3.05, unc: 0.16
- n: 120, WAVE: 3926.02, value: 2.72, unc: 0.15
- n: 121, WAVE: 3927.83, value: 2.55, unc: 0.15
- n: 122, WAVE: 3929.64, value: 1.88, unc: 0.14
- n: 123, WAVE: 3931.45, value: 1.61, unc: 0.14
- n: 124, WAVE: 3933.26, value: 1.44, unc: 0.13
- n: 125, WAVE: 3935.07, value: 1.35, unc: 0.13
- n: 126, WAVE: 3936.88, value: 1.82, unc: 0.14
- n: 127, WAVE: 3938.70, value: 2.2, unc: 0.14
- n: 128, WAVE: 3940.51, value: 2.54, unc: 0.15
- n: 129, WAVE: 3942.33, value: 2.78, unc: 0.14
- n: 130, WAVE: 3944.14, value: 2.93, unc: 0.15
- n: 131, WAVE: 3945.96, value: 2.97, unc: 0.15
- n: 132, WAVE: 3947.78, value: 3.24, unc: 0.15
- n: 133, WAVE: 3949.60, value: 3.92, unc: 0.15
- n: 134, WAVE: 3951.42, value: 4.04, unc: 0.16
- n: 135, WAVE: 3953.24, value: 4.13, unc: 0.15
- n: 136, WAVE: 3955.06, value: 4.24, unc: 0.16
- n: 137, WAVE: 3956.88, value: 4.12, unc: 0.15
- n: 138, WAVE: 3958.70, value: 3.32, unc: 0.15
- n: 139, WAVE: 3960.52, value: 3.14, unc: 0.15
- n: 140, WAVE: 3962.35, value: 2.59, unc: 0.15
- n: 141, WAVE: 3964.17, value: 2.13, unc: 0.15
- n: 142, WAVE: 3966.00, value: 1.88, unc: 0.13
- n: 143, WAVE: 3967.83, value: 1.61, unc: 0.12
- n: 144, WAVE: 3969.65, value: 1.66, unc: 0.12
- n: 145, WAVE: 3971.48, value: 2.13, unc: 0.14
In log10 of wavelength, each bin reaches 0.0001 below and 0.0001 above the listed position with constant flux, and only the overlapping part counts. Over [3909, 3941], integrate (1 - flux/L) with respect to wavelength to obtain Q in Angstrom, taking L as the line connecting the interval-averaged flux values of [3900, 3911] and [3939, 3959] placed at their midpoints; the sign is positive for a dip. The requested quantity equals 6.0 Angstrom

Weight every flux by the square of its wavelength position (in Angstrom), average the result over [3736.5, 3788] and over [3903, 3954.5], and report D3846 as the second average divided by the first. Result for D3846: 1.12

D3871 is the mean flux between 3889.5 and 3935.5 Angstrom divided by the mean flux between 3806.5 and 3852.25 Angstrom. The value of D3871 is 1.36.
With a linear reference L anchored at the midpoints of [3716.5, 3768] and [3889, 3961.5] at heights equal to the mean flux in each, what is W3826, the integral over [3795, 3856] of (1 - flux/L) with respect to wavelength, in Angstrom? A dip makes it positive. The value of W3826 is 9.76 Angstrom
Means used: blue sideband 2.71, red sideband 3.22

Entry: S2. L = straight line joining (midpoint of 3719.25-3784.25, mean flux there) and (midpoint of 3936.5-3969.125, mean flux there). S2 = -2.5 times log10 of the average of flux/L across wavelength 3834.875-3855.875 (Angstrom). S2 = 0.29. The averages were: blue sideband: 2.88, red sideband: 2.98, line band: 2.25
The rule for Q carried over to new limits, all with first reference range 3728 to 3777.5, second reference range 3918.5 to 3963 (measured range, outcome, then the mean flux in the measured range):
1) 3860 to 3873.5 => 2.05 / 2.43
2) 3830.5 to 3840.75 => 3.89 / 1.77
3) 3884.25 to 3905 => -2.86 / 3.28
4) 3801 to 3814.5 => -1.46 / 3.13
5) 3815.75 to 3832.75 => 3.98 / 2.17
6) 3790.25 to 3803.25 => 0.41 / 2.73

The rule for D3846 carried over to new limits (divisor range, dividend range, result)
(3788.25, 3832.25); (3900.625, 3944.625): 1.20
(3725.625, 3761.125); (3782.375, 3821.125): 1.15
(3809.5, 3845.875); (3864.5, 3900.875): 1.29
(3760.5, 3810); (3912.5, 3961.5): 1.07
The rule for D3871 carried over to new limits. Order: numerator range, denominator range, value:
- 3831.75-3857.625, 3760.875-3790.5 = 0.67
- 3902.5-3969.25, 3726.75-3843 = 1.12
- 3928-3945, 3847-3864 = 0.87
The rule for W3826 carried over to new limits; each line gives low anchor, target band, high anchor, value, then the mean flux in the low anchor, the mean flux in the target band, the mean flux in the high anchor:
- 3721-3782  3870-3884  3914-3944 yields 0.9 Angstrom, 2.86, 2.55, 2.66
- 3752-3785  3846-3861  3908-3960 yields 3.7 Angstrom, 3.21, 2.39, 3.14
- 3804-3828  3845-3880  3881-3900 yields 6.0 Angstrom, 2.74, 2.46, 3.1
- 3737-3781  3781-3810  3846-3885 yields -2.7 Angstrom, 2.93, 3.02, 2.47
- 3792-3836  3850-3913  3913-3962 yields -1.4 Angstrom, 2.57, 2.9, 3.04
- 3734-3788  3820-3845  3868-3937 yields 8.2 Angstrom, 2.96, 2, 2.99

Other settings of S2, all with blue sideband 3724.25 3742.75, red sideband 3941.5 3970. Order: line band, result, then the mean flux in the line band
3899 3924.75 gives -0.23 mag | 3.68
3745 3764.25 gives -0.01 mag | 2.72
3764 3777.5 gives -0.19 mag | 3.23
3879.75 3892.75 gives 0.05 mag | 2.8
